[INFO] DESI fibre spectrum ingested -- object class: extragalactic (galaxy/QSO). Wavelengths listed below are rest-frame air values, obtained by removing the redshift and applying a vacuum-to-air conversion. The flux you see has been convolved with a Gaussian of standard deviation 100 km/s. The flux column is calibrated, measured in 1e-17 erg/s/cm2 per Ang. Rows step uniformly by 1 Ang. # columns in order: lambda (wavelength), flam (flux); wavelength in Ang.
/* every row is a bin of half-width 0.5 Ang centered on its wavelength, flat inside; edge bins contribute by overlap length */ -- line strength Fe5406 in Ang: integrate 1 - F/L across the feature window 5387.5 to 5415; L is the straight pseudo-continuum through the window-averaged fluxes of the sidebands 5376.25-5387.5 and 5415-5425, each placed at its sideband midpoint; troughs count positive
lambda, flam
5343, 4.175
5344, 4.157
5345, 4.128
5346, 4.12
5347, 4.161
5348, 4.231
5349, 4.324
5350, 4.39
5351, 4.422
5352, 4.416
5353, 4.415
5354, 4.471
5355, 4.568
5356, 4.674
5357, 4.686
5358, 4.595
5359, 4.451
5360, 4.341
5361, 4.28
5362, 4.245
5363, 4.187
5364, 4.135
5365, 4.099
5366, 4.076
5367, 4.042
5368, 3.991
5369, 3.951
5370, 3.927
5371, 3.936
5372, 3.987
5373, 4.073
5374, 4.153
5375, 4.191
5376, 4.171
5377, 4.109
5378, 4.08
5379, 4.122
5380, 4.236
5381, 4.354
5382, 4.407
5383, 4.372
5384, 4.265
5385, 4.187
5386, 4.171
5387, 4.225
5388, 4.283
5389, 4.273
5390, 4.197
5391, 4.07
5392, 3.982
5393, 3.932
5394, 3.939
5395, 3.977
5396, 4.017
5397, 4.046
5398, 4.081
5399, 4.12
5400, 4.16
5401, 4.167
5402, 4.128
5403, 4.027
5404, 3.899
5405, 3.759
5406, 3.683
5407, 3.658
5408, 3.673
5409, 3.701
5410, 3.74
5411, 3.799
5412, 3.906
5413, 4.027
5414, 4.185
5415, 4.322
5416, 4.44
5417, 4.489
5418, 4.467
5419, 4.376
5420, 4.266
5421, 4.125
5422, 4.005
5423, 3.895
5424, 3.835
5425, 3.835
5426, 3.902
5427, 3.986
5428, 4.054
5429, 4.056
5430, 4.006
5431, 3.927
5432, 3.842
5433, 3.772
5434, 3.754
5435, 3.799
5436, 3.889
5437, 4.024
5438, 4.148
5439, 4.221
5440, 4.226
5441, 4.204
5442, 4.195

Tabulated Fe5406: 1.5 Ang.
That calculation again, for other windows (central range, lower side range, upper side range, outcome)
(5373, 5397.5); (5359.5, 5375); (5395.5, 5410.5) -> -0.9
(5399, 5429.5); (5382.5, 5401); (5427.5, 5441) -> 0.2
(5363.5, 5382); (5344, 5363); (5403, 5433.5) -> 0.7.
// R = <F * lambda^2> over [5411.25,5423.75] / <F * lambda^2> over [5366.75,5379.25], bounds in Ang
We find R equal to 1.1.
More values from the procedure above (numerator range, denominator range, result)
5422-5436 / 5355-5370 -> 0.94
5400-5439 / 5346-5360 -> 0.92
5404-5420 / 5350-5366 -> 0.93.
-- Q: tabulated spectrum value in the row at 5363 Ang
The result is 4.187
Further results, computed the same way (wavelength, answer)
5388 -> 4.283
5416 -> 4.44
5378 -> 4.08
